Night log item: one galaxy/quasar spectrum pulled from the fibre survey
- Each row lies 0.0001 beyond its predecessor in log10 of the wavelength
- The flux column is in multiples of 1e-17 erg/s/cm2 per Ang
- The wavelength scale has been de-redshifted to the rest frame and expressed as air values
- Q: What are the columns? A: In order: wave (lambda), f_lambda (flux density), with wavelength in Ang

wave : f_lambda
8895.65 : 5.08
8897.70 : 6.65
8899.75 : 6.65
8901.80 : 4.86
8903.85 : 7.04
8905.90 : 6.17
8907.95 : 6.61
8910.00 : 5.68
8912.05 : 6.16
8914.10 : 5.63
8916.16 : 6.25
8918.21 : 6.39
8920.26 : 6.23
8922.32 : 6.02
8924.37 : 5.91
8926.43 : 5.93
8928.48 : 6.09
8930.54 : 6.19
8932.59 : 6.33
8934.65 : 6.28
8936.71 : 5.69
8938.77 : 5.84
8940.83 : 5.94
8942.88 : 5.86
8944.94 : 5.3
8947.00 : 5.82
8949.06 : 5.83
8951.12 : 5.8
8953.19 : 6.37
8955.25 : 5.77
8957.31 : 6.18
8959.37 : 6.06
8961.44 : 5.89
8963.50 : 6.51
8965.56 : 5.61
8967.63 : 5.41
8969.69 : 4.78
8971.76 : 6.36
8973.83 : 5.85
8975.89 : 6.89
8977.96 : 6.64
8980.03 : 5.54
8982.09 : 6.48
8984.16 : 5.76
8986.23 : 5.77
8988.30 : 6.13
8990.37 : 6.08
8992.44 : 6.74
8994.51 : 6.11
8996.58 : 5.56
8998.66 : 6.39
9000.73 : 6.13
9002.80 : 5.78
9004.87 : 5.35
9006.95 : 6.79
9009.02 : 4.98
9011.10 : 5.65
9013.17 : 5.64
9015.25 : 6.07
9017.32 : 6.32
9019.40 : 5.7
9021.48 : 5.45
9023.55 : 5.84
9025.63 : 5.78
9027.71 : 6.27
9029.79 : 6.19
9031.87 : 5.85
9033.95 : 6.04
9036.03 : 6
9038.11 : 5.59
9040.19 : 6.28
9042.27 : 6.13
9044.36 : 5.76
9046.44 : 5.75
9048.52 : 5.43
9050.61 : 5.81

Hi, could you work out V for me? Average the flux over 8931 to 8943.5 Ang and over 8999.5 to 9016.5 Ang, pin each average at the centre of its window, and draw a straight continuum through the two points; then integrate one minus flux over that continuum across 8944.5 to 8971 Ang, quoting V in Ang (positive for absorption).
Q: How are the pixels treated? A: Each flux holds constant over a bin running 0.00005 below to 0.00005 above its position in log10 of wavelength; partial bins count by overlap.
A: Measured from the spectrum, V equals 0.6 Ang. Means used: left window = 6.01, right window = 5.81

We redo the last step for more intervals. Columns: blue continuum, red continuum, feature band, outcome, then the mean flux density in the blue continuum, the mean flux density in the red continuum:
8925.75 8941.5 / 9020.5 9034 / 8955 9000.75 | -0.4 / 6.04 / 5.91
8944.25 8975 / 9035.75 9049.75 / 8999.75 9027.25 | 0.1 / 5.85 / 5.84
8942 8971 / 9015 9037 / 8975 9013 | -1.0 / 5.8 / 5.95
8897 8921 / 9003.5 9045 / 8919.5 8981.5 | 1.1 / 6.19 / 5.88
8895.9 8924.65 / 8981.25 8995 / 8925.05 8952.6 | 1.0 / 6.14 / 6.15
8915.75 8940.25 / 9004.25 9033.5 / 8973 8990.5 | -0.5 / 6.09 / 5.86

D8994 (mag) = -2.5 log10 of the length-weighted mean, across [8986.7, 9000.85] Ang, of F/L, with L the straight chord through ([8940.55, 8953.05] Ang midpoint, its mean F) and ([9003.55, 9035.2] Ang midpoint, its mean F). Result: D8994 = -0.06 mag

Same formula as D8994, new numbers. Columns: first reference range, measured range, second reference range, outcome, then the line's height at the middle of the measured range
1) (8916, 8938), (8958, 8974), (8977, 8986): 0.05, 6.08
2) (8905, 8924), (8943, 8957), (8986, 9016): 0.04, 6.05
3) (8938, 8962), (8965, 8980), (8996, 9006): -0.01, 5.88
